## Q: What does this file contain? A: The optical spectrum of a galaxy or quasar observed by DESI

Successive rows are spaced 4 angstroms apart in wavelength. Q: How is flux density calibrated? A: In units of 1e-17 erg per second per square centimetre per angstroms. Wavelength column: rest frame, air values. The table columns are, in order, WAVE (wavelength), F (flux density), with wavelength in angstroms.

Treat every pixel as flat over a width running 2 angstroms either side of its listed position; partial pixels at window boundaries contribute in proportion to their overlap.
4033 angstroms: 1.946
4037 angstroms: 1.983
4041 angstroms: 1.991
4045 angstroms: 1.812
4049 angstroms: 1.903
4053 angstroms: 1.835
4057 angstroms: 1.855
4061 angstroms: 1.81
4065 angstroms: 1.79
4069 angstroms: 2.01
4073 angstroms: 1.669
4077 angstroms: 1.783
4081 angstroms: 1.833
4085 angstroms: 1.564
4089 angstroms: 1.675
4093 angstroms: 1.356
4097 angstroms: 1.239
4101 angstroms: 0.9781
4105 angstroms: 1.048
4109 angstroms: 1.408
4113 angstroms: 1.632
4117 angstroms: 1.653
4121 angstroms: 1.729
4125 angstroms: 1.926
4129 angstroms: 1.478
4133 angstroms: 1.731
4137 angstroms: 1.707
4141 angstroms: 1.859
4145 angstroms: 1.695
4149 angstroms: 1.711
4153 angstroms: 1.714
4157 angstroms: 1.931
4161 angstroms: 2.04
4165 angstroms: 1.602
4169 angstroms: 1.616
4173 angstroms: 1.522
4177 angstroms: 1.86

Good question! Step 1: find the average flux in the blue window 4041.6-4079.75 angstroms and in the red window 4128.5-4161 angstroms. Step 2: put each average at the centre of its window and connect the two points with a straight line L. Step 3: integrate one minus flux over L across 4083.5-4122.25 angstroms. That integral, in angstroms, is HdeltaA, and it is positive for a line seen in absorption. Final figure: 8.11 angstroms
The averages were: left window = 1.84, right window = 1.76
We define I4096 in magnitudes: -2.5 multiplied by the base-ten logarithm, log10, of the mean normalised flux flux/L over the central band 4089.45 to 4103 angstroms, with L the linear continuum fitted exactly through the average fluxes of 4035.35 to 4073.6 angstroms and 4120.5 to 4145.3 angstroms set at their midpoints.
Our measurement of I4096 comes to 0.40 mag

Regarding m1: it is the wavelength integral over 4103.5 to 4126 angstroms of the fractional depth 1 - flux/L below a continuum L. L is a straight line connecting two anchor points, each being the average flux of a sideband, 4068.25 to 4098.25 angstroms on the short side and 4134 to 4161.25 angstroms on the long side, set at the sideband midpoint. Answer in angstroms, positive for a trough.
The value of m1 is 2.0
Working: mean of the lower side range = 1.64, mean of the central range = 1.56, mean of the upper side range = 1.79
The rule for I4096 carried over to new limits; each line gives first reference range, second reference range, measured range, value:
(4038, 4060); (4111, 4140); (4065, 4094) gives 0.06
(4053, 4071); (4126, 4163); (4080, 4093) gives 0.13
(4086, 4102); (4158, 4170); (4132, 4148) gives -0.07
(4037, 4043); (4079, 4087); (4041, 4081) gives 0.00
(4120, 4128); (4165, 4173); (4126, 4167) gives -0.04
